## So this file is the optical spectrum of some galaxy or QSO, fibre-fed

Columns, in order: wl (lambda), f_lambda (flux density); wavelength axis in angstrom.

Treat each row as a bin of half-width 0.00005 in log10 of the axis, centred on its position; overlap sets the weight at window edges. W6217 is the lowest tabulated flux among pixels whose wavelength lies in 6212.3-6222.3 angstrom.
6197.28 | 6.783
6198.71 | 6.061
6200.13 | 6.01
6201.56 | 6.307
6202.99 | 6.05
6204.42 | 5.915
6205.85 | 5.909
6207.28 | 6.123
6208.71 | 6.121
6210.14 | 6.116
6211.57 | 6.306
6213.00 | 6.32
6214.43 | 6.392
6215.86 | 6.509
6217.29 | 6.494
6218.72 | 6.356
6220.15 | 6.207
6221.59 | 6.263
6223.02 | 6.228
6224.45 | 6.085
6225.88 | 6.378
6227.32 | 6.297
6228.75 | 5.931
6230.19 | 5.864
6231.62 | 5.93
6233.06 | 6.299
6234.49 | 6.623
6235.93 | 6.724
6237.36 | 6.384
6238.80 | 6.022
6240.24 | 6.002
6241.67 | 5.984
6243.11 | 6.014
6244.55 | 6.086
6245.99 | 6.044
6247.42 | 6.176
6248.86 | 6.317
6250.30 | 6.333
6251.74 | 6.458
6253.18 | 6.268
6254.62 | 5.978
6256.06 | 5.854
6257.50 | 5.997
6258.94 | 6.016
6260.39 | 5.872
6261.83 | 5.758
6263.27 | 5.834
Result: 6.207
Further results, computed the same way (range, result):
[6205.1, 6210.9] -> 5.909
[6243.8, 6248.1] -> 6.044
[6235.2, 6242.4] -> 5.984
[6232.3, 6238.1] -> 6.299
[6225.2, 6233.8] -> 5.864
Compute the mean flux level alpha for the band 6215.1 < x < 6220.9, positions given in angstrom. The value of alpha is 6.39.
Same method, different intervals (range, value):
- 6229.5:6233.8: 6.04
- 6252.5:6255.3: 6.12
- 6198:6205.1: 6.07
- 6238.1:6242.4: 6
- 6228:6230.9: 5.9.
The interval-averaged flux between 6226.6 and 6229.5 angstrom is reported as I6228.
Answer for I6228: 6.1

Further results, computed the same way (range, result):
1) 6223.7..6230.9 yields 6.11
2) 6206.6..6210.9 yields 6.12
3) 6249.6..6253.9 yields 6.35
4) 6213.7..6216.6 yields 6.46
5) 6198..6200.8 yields 6.05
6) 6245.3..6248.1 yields 6.13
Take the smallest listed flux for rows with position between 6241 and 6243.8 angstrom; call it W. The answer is 5.984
